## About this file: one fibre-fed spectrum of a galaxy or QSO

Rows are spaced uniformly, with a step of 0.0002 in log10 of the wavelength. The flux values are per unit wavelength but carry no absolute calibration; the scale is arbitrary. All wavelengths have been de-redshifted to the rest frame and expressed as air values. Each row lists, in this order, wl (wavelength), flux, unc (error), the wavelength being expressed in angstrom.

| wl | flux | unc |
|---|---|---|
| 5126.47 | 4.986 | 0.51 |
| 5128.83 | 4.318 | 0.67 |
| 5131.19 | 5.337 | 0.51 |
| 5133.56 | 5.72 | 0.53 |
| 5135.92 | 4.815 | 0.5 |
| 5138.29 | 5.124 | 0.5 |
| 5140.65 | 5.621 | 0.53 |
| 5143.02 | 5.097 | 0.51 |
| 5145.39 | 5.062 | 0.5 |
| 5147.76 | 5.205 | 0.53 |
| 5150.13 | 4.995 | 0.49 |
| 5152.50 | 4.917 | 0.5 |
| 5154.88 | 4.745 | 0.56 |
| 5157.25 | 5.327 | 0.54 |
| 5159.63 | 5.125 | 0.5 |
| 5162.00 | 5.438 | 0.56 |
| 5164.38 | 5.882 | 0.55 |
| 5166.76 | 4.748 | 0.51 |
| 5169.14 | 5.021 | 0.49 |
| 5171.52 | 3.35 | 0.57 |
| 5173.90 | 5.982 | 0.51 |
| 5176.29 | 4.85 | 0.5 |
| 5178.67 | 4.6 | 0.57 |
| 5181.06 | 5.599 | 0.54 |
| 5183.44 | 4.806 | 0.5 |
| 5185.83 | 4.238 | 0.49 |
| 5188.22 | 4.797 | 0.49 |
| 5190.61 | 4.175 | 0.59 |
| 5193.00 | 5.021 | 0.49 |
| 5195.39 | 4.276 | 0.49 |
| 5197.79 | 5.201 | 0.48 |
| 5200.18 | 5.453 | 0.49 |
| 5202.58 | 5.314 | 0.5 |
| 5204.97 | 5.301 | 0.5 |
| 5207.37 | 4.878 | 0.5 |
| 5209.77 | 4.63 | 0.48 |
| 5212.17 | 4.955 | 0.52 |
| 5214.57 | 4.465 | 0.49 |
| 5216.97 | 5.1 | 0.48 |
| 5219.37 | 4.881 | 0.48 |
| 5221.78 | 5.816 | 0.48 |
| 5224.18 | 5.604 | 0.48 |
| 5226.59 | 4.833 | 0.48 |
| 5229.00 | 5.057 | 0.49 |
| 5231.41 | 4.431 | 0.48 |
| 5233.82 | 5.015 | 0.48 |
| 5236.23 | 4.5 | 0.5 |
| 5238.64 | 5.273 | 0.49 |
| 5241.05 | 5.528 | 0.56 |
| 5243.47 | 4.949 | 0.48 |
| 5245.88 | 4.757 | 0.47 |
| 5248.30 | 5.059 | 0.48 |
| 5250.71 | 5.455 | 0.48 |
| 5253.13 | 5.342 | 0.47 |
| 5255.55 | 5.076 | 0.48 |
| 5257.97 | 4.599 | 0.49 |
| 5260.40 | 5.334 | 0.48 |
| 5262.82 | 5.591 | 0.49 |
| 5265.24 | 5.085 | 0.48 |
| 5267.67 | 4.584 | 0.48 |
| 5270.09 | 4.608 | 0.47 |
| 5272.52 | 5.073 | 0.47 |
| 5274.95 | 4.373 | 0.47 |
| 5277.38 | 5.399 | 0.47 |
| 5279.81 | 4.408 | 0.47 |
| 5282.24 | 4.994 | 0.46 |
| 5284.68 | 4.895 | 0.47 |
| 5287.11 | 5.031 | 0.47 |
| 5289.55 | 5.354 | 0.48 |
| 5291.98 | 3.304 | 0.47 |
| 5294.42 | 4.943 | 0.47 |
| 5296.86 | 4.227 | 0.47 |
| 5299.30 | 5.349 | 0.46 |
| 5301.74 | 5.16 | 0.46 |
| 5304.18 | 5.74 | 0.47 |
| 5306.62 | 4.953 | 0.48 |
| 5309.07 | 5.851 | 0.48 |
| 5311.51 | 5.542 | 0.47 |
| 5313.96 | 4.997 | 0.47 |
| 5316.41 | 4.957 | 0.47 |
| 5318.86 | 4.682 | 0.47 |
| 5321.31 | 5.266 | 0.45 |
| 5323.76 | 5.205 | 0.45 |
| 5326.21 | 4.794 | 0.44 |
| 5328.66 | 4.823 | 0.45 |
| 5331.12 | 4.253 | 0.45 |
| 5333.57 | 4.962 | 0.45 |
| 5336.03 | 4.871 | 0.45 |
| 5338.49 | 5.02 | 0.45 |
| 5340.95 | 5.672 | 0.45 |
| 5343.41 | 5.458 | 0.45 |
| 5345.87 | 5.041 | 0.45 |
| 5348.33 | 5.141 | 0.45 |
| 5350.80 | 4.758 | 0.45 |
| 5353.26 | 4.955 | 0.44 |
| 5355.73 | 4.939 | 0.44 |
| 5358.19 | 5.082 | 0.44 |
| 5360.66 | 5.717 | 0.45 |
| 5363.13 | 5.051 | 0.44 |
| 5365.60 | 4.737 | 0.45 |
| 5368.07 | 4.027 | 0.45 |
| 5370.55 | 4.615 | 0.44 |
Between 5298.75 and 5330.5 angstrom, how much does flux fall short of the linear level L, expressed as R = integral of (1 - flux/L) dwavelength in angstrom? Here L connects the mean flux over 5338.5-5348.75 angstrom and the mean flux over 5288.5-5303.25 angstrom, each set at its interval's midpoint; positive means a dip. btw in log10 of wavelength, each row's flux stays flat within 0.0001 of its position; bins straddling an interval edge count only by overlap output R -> -1.3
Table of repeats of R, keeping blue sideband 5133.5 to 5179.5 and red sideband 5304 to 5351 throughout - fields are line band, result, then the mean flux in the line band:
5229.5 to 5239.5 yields 0.5 angstrom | 4.81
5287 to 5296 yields 0.9 angstrom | 4.59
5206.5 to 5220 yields 0.7 angstrom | 4.82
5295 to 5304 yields 0.1 angstrom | 5.01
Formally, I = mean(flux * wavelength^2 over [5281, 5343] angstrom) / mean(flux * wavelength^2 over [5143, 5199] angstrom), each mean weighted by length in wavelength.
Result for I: 1.1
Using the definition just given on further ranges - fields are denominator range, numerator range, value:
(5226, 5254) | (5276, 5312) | 1.02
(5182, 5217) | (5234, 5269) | 1.07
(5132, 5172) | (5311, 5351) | 1.05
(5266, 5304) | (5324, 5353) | 1.06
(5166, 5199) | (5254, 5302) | 1.06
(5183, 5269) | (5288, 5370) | 1.04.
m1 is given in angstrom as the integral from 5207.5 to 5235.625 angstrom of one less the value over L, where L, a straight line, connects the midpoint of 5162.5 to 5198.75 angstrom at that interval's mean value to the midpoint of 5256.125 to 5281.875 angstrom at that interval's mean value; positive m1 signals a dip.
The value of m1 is -0.5 angstrom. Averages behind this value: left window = 4.84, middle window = 4.97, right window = 4.91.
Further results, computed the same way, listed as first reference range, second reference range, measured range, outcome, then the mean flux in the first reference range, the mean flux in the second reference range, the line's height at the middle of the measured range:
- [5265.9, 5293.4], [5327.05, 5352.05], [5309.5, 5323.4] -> -0.7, 4.74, 5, 4.9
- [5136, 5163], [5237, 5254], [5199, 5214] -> 0.3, 5.14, 5.18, 5.16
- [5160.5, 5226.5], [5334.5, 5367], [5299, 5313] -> -1.0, 4.98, 5.1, 5.07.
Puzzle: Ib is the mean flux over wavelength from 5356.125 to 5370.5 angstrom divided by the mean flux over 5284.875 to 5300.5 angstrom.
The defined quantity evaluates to 1.0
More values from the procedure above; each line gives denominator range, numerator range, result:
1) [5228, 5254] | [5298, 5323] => 1.04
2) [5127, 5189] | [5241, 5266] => 1.02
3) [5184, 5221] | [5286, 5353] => 1.03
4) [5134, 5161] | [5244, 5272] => 0.99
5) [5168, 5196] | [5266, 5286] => 1.01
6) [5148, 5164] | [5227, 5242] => 0.96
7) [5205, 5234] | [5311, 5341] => 1.00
